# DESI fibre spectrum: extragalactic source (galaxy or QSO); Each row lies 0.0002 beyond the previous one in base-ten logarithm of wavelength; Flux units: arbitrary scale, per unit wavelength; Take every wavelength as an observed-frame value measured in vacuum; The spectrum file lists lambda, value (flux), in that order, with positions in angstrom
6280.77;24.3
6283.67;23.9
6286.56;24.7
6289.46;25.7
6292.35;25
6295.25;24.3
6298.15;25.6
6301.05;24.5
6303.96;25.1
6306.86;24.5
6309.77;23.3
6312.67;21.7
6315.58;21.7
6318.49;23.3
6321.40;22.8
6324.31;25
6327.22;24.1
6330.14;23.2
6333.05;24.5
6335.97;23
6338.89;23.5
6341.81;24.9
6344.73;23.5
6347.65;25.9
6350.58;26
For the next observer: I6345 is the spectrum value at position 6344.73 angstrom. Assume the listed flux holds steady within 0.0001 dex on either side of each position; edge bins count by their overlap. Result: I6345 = 23.5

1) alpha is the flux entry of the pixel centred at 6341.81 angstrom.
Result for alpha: 24.9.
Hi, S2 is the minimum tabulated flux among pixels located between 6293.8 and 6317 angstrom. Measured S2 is 21.7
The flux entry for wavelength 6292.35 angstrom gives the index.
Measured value 25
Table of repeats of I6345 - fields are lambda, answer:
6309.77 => 23.3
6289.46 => 25.7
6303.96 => 25.1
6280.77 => 24.3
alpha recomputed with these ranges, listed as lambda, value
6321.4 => 22.8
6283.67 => 23.9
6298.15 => 25.6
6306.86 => 24.5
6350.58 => 26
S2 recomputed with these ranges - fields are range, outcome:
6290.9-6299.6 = 24.3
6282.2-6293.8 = 23.9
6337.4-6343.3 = 23.5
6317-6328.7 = 22.8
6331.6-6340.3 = 23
